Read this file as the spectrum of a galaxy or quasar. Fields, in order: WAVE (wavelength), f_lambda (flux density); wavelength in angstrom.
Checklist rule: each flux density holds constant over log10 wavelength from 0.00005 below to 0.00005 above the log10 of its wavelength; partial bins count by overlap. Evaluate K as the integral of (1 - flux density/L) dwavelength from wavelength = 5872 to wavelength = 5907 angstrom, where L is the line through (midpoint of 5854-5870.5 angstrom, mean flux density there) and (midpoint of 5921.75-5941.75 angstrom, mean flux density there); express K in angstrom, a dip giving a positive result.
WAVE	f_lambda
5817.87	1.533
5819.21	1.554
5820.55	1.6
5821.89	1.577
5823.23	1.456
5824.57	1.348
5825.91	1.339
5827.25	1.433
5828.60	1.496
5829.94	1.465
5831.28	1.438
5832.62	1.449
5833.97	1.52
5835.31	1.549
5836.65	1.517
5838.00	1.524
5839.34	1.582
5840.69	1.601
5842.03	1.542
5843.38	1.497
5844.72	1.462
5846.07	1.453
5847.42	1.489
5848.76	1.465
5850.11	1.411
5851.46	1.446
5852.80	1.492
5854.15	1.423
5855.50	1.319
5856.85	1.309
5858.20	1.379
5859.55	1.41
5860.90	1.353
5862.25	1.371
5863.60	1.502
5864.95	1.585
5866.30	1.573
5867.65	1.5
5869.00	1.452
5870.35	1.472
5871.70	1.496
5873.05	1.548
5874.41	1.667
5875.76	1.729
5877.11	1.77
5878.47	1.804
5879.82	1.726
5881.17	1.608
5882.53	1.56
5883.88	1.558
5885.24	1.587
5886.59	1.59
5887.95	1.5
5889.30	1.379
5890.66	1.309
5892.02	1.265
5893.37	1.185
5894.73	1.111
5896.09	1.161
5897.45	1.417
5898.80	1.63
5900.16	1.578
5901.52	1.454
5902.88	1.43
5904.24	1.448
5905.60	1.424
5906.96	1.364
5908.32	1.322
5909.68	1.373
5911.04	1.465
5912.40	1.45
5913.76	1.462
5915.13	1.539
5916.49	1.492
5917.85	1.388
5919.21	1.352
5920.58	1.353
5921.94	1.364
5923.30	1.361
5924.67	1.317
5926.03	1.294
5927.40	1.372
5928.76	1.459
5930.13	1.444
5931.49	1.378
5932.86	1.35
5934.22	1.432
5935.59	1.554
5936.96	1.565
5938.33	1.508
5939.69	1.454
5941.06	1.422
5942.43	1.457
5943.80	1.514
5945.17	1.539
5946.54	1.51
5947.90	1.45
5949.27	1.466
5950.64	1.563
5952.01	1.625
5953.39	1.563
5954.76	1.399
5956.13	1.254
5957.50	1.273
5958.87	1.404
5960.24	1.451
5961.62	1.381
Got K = -1.6 angstrom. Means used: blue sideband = 1.43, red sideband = 1.42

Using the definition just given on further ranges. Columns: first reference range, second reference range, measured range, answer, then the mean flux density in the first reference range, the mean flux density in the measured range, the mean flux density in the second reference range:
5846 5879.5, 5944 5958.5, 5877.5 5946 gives 1.75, 1.5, 1.44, 1.46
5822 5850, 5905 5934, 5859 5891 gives -2.33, 1.48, 1.55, 1.4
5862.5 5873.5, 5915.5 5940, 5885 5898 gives 1.16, 1.51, 1.34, 1.41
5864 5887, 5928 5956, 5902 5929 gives 2.23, 1.6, 1.4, 1.48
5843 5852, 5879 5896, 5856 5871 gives 0.08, 1.46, 1.44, 1.44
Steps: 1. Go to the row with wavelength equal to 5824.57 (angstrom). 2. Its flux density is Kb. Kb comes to 1.348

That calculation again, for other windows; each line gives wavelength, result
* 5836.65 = 1.517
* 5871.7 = 1.496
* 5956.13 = 1.254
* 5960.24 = 1.451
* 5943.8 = 1.514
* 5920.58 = 1.353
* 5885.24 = 1.587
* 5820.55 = 1.6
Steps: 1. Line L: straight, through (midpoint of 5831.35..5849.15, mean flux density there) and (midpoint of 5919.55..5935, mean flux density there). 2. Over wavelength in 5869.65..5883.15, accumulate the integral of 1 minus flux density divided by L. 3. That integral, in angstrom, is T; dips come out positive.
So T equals -1.71 angstrom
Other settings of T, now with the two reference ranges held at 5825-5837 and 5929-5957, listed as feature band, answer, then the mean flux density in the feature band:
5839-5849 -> -0.3 angstrom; 1.51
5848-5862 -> 0.6 angstrom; 1.4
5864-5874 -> -0.4 angstrom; 1.52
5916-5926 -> 0.7 angstrom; 1.37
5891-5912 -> 1.3 angstrom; 1.38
